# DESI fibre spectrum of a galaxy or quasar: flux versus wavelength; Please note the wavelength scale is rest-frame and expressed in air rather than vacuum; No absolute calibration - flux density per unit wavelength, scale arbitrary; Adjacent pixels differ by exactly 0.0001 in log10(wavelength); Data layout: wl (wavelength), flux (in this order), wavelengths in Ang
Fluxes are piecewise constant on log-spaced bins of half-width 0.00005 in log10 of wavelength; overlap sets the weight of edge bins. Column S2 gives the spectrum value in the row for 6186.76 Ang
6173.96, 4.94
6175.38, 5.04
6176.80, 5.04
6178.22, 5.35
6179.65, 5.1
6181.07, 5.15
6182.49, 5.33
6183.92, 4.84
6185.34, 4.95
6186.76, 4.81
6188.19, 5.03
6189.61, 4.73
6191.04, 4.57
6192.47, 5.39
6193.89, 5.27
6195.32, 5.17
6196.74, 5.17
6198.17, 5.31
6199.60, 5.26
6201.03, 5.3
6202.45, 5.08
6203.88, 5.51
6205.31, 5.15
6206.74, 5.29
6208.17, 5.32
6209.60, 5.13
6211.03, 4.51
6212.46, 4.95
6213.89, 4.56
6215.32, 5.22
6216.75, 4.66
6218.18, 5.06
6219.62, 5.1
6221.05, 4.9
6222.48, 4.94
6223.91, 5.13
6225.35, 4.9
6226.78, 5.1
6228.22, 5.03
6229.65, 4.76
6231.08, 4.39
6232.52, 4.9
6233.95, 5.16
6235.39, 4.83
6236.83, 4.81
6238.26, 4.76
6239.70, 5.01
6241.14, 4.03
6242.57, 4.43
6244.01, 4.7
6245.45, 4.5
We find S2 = 4.81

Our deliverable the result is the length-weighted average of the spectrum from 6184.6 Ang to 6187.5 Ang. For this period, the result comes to 4.89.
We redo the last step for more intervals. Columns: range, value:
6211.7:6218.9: 4.89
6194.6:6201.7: 5.24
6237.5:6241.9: 4.61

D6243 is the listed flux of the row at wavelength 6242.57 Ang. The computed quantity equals 4.43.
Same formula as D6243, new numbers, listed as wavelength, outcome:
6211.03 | 4.51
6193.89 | 5.27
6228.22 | 5.03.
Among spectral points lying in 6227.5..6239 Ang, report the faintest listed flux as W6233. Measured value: 4.39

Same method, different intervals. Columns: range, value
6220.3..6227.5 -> 4.9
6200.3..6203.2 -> 5.08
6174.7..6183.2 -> 5.04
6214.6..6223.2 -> 4.66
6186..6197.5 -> 4.57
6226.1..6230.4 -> 4.76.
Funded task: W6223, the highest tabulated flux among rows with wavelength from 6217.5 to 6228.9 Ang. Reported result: 5.13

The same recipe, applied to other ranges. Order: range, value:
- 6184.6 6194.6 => 5.39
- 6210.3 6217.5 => 5.22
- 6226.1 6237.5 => 5.16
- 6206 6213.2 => 5.32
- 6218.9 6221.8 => 5.1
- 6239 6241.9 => 5.01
